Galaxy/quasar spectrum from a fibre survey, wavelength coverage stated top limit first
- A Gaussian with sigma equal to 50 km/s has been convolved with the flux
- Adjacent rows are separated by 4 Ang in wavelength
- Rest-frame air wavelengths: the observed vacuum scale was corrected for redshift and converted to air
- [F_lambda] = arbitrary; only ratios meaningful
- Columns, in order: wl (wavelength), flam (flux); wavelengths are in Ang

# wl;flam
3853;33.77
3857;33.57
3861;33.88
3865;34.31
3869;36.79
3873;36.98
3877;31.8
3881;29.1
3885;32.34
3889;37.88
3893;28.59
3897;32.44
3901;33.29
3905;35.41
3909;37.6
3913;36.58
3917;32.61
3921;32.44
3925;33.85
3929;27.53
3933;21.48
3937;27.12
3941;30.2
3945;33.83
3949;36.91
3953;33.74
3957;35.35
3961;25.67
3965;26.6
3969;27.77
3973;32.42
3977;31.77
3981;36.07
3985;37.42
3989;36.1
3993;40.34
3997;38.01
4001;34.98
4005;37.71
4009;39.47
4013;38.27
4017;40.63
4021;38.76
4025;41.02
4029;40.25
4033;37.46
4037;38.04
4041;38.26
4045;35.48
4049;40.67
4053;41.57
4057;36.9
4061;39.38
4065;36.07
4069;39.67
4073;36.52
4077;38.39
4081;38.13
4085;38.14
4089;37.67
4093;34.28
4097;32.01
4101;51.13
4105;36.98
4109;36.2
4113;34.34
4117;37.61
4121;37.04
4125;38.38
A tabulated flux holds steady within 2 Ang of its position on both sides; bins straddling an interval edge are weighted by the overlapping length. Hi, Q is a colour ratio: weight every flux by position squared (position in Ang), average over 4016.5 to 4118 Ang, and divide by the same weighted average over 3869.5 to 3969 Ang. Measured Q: 1.29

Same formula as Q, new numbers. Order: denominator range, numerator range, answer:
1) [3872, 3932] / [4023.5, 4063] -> 1.27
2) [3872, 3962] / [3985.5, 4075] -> 1.26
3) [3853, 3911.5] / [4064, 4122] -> 1.24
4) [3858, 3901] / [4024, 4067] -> 1.26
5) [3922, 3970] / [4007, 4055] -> 1.36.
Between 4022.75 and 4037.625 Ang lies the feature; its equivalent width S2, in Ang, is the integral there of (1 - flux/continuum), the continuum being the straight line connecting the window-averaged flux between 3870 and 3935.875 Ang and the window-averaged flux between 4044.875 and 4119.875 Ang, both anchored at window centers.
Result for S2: -1.18 Ang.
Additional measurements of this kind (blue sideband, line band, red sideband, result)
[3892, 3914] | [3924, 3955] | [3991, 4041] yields 4.48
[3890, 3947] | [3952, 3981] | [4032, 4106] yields 2.64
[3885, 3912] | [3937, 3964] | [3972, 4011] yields 2.66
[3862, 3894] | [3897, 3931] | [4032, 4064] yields 1.03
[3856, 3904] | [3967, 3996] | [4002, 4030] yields 2.41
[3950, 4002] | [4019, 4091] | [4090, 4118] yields -4.95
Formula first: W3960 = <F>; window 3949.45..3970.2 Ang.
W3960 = 30.4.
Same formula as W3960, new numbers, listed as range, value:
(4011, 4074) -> 38.7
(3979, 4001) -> 37.4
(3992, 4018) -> 38.3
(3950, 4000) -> 33.5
